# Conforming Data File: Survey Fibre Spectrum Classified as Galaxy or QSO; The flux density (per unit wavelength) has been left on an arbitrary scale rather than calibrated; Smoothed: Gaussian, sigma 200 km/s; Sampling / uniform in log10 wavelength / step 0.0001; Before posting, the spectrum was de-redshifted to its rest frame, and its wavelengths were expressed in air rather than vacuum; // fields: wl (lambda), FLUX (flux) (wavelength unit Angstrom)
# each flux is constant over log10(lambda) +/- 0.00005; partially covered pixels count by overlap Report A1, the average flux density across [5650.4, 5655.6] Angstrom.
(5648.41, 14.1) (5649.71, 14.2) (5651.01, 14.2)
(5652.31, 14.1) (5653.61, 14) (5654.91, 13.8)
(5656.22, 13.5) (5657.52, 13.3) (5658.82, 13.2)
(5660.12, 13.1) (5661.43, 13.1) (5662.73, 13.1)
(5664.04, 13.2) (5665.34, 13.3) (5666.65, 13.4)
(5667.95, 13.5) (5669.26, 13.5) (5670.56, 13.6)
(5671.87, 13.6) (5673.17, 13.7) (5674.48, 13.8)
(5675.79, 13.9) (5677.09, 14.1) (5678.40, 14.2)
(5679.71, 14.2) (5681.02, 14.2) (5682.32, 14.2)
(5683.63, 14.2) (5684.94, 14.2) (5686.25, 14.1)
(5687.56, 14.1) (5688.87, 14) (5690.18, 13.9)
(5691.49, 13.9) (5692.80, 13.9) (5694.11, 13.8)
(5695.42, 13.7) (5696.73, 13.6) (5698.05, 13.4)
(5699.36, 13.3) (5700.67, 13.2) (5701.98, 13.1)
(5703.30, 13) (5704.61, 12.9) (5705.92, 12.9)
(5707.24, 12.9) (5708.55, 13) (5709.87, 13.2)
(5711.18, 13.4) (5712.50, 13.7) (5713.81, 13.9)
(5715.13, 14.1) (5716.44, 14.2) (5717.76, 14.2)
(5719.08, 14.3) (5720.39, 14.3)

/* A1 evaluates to 14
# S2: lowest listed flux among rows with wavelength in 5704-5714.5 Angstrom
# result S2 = 12.9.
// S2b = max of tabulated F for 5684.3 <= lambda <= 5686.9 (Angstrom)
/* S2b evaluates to 14.2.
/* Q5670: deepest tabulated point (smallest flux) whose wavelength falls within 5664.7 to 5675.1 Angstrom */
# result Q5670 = 13.3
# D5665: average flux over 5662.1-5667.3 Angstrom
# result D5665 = 13.2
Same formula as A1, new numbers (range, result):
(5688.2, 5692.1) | 13.9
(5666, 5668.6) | 13.5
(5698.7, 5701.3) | 13.3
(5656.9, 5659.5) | 13.3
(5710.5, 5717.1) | 13.9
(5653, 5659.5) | 13.6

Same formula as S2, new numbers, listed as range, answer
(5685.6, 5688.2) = 14.1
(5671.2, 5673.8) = 13.6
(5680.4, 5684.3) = 14.2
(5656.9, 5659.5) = 13.2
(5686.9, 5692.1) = 13.9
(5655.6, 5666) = 13.1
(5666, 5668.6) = 13.4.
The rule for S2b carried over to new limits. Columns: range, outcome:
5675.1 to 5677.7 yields 14.1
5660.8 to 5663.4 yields 13.1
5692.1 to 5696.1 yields 13.9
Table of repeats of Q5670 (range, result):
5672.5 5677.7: 13.7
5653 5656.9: 13.5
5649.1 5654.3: 14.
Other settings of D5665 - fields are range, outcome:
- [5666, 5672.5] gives 13.5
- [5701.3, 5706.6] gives 13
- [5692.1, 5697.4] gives 13.7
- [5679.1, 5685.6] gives 14.2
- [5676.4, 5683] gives 14.2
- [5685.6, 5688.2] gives 14.1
